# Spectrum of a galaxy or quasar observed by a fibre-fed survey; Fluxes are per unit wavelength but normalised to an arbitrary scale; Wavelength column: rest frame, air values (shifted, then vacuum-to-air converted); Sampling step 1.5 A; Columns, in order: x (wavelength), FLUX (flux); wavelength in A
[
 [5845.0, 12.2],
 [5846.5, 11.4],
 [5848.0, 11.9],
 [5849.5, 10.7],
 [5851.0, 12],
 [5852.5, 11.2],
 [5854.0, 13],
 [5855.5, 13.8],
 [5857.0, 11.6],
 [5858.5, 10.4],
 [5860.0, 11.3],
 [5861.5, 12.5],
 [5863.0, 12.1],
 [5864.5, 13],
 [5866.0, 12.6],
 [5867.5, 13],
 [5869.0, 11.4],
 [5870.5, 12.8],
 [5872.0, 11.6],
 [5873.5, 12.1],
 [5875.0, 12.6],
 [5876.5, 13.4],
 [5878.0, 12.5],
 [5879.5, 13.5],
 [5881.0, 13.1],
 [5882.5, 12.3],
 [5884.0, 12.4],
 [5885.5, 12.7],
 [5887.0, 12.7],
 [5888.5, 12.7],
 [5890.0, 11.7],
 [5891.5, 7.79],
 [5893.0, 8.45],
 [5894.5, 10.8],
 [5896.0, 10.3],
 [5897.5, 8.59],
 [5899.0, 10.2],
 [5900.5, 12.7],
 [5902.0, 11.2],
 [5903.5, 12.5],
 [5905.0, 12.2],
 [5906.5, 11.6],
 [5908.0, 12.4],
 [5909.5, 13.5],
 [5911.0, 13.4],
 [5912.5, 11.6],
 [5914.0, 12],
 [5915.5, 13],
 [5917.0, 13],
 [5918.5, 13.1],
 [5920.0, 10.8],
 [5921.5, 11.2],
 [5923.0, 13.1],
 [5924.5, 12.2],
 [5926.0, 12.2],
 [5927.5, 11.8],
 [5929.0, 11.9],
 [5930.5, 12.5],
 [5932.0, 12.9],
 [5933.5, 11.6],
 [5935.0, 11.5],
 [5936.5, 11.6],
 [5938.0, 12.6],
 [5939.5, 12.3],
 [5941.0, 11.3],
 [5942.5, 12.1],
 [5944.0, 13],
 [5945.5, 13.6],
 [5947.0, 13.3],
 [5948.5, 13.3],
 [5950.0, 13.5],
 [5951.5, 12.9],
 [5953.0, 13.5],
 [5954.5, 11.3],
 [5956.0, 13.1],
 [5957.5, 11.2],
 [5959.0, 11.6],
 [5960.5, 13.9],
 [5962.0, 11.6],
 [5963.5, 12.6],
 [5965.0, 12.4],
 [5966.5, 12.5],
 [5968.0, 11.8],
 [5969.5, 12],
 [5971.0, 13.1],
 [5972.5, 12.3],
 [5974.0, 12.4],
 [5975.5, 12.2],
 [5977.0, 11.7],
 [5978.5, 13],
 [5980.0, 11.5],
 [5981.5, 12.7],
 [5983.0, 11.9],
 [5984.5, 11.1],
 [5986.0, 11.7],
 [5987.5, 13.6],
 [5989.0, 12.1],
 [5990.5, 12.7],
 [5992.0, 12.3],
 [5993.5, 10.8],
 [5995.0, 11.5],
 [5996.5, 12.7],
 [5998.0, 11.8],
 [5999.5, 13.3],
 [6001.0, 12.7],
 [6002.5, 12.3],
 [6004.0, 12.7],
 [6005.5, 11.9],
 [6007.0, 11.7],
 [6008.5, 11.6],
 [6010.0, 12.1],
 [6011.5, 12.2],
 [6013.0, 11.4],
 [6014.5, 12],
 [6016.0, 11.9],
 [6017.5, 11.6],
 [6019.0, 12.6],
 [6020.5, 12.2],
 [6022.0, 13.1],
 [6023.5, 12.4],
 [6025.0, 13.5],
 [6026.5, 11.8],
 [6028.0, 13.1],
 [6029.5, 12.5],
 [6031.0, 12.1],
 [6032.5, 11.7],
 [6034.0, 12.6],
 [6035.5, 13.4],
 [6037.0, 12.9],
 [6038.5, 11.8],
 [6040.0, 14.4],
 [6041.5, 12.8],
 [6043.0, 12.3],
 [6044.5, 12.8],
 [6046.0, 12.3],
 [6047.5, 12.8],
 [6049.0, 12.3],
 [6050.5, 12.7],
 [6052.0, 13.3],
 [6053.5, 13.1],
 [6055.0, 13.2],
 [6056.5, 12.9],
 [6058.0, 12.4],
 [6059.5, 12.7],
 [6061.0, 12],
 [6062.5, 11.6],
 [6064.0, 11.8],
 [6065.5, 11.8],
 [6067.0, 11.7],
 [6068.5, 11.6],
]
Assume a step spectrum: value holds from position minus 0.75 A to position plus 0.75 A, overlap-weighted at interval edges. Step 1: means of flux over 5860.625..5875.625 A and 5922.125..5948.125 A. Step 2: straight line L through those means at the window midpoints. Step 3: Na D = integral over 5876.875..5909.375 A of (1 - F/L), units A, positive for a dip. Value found 1.98 A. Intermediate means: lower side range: 12.4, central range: 11.6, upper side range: 12.3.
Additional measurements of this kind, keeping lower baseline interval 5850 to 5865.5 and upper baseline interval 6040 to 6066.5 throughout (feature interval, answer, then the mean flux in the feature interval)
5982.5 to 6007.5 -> 0.5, 12.2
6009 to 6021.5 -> 0.5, 12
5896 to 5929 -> 0.7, 12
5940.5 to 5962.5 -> -0.6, 12.6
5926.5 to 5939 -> 0.2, 12.1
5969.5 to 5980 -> 0.0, 12.4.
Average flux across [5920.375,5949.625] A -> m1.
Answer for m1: 12.3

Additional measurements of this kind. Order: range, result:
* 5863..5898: 11.9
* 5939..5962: 12.6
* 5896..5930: 12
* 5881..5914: 11.6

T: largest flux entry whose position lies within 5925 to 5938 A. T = 12.9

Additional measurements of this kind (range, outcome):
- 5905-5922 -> 13.5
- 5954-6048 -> 14.4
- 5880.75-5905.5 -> 13.1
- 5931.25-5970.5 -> 13.9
